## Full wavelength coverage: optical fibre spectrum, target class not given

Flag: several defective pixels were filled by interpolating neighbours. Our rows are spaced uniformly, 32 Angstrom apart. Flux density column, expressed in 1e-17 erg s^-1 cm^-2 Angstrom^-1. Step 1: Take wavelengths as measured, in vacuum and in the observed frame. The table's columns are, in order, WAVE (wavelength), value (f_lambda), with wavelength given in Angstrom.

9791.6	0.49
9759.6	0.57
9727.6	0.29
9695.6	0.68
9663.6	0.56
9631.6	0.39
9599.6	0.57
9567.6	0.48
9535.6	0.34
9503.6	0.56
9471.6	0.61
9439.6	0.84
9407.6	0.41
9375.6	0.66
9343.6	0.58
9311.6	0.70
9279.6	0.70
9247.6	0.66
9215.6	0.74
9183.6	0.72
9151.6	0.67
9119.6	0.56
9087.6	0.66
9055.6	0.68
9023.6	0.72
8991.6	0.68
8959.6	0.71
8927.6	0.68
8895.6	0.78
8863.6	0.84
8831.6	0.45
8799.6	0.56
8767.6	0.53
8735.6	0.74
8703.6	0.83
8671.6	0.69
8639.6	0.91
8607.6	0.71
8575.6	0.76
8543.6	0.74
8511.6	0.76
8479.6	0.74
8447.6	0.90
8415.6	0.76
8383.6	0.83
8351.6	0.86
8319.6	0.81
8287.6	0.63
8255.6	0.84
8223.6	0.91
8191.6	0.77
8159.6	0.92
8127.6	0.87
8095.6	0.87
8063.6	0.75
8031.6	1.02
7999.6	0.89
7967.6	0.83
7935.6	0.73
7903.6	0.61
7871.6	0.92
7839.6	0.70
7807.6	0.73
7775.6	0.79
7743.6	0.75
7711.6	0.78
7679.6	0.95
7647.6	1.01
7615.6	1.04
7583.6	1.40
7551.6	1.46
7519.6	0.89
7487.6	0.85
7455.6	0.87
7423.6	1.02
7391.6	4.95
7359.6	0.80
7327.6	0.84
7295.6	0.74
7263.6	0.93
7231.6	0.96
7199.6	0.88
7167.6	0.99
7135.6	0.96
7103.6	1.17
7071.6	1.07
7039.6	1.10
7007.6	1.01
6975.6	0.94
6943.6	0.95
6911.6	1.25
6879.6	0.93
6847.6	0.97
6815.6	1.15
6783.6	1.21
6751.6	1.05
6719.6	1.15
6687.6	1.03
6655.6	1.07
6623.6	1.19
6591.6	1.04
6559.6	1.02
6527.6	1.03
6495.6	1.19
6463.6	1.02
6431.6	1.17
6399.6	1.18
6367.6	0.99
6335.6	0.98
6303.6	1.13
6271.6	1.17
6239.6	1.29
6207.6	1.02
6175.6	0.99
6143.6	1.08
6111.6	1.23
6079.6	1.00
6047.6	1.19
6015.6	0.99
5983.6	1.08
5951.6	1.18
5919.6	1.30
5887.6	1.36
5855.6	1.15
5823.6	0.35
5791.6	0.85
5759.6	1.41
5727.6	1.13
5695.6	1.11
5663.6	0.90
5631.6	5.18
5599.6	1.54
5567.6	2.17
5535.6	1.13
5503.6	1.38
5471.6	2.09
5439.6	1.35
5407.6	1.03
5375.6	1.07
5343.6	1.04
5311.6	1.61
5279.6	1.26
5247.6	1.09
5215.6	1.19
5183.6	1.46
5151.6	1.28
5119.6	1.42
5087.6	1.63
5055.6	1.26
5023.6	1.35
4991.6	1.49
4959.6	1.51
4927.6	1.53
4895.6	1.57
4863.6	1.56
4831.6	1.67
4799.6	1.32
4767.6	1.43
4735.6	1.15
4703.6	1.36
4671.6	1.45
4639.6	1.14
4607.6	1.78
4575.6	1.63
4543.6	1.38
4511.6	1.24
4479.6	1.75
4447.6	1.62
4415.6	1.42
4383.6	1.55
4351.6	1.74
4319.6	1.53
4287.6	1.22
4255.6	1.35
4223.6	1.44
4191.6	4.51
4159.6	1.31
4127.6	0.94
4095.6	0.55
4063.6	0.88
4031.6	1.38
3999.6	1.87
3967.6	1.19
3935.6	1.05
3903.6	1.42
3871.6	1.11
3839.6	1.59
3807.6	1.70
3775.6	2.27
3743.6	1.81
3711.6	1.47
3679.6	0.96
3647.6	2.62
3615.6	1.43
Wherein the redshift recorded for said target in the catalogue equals 0.13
